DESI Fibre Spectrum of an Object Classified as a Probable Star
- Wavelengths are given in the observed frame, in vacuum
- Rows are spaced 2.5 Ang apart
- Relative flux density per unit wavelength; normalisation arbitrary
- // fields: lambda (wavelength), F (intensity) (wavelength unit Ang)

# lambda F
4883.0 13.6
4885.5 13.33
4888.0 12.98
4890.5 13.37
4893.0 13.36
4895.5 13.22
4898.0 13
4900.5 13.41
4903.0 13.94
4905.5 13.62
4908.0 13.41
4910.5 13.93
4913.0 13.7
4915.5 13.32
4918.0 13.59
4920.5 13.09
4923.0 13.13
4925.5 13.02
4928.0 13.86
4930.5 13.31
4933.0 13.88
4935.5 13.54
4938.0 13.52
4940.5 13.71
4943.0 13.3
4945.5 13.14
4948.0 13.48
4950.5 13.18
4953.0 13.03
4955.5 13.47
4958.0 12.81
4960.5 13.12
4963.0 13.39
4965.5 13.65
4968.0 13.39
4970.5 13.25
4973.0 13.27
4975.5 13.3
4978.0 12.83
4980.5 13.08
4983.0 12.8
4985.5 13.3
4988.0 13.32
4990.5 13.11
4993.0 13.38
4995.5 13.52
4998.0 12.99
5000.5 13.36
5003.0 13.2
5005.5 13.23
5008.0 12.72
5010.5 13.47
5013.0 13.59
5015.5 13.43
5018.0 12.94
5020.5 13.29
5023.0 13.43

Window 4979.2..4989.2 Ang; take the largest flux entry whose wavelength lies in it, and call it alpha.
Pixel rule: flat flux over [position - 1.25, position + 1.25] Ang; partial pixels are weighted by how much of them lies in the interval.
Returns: 13.32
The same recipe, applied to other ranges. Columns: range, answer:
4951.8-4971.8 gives 13.65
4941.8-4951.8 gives 13.48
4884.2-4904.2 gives 13.94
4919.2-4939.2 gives 13.88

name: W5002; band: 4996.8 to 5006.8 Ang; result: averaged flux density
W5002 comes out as 13.2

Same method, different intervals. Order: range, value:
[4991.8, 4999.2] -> 13.3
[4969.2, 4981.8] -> 13.1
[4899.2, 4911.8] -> 13.7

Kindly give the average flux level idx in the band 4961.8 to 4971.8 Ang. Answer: 13.4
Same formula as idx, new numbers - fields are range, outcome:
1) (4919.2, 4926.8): 13.1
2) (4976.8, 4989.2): 13.1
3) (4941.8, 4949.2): 13.3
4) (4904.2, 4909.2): 13.5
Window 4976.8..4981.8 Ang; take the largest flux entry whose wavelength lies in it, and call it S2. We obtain 13.08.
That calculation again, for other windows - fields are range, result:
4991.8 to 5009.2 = 13.52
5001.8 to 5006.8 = 13.23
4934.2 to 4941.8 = 13.71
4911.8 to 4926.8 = 13.7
